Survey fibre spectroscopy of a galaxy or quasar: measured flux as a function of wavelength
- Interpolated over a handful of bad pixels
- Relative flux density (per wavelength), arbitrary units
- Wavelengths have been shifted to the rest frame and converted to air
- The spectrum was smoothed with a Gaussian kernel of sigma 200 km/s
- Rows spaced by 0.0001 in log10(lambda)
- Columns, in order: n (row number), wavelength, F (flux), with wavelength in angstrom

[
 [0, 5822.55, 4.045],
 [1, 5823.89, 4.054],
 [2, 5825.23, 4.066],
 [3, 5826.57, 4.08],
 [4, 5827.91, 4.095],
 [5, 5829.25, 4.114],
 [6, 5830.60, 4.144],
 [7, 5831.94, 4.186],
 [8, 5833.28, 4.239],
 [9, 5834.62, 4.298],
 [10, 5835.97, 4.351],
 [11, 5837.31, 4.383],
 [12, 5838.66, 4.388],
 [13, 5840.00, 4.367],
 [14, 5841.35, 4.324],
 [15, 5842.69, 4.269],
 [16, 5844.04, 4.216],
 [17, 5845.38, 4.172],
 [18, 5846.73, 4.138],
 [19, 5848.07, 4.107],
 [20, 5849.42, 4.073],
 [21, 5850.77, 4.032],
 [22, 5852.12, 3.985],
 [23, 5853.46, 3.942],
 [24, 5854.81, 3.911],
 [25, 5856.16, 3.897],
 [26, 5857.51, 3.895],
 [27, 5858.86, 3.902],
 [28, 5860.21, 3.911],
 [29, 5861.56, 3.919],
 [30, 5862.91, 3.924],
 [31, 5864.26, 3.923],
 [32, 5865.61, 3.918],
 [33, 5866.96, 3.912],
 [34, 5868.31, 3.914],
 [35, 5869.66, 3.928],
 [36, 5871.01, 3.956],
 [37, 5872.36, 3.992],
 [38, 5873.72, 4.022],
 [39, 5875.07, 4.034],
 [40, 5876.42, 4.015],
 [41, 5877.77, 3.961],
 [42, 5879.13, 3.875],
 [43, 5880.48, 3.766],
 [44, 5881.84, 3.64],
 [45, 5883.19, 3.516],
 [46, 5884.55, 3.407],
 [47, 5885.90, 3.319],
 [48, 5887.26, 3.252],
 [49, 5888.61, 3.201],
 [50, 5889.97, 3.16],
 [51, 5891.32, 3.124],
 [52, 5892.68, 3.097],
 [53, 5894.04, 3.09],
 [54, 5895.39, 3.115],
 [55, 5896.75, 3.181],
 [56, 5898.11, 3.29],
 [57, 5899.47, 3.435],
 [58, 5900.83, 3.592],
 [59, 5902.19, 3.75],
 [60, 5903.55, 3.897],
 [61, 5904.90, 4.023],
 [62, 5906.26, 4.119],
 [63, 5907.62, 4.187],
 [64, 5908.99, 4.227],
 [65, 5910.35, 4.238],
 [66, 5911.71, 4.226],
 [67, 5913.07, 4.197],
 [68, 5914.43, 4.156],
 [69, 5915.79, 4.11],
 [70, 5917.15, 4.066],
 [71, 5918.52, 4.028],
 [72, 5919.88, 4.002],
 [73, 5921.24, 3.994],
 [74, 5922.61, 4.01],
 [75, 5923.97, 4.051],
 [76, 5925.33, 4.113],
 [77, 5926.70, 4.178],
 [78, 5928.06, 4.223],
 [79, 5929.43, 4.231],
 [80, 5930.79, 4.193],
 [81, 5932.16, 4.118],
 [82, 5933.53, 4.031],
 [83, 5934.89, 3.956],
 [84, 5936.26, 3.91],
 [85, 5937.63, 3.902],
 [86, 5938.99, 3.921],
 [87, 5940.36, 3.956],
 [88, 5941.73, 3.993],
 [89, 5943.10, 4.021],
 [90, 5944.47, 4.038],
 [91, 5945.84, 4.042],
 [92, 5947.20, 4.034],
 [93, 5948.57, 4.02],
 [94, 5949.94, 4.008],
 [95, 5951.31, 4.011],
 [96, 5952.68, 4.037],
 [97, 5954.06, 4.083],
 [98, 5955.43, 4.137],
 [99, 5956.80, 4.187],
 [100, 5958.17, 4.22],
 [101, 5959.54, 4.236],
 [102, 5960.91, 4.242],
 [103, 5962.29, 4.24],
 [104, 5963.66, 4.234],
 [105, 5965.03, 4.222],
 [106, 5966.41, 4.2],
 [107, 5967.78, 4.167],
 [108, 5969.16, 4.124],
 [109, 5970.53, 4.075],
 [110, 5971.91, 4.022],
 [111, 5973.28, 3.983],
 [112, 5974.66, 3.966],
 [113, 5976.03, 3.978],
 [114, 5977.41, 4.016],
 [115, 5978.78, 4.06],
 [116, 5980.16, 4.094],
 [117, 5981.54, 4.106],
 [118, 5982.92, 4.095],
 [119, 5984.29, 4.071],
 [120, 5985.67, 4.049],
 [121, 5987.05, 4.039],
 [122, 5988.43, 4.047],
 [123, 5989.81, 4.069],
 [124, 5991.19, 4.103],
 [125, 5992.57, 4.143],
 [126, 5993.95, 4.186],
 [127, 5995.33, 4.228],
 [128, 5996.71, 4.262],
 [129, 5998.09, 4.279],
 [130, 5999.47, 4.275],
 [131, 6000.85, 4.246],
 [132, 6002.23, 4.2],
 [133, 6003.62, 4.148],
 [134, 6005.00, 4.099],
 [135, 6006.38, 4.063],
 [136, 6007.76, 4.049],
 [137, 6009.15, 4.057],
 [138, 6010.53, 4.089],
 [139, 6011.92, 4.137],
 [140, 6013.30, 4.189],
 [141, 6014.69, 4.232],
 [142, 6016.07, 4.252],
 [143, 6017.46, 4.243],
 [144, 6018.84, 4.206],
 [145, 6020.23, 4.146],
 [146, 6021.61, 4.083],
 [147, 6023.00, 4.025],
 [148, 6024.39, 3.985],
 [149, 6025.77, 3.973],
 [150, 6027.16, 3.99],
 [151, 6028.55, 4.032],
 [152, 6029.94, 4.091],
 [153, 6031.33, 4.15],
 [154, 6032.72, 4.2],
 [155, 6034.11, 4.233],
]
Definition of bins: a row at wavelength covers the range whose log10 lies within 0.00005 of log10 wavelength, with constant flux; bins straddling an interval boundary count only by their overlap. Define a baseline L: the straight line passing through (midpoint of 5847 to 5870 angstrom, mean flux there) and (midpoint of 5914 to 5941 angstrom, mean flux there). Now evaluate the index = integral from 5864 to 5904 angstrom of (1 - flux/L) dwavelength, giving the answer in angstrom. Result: 3.9 angstrom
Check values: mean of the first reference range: 3.95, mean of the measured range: 3.6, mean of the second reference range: 4.06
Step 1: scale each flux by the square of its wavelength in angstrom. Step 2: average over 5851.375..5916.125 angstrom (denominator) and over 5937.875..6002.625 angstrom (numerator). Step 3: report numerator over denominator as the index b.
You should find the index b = 1.1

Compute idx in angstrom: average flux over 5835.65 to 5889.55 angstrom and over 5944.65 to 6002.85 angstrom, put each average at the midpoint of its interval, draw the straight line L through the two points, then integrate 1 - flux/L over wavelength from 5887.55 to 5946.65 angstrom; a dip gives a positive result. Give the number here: 2.4 angstrom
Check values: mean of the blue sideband 3.93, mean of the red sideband 4.12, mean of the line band 3.87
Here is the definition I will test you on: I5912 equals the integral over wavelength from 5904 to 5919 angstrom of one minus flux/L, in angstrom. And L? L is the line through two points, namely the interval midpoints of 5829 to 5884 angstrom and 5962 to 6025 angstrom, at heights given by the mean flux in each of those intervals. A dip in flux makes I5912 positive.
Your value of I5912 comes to -0.26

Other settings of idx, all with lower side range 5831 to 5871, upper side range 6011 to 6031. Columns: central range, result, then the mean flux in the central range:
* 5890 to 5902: 2.4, 3.26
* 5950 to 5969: -0.3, 4.16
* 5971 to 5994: 0.3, 4.06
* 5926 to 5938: 0.0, 4.08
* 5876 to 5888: 1.3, 3.63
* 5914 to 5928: 0.1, 4.08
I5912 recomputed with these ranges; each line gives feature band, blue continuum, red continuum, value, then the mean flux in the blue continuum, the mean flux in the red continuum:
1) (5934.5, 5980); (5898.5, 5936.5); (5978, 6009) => 0.2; 4.04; 4.13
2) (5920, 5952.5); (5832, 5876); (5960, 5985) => 0.4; 4.07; 4.11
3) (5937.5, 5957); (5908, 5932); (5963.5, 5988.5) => 0.4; 4.13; 4.08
